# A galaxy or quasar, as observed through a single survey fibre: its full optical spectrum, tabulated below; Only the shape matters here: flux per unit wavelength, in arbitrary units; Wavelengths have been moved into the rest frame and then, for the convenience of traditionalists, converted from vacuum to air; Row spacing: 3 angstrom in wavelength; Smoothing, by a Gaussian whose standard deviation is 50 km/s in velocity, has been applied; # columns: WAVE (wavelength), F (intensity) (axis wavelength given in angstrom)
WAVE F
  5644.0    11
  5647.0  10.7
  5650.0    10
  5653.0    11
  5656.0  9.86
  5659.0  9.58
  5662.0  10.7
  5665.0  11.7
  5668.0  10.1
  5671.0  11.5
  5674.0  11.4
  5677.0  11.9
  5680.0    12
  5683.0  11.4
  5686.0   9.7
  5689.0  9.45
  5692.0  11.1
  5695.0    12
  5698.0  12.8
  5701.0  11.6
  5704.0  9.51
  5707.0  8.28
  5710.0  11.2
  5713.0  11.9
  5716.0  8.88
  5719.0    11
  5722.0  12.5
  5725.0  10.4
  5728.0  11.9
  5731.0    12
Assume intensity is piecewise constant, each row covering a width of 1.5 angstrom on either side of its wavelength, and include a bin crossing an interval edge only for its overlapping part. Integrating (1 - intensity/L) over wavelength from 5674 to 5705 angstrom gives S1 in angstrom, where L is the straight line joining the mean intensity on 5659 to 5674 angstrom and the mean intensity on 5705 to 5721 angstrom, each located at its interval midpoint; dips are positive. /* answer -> -1.7 angstrom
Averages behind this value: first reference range 10.9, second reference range 10.3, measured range 11.2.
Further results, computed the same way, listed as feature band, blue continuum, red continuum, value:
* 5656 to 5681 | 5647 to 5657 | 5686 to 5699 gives -0.8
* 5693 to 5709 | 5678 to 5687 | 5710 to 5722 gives 0.2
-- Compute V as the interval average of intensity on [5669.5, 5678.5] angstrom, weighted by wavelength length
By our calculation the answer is 11.6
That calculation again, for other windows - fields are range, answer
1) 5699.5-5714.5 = 10.5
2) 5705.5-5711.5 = 9.74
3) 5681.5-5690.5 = 10.2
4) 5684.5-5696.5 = 10.6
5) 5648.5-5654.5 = 10.5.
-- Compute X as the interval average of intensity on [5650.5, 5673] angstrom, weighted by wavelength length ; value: 10.6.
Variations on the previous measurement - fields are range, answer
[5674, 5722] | 10.9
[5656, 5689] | 10.9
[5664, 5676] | 11.2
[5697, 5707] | 10.8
